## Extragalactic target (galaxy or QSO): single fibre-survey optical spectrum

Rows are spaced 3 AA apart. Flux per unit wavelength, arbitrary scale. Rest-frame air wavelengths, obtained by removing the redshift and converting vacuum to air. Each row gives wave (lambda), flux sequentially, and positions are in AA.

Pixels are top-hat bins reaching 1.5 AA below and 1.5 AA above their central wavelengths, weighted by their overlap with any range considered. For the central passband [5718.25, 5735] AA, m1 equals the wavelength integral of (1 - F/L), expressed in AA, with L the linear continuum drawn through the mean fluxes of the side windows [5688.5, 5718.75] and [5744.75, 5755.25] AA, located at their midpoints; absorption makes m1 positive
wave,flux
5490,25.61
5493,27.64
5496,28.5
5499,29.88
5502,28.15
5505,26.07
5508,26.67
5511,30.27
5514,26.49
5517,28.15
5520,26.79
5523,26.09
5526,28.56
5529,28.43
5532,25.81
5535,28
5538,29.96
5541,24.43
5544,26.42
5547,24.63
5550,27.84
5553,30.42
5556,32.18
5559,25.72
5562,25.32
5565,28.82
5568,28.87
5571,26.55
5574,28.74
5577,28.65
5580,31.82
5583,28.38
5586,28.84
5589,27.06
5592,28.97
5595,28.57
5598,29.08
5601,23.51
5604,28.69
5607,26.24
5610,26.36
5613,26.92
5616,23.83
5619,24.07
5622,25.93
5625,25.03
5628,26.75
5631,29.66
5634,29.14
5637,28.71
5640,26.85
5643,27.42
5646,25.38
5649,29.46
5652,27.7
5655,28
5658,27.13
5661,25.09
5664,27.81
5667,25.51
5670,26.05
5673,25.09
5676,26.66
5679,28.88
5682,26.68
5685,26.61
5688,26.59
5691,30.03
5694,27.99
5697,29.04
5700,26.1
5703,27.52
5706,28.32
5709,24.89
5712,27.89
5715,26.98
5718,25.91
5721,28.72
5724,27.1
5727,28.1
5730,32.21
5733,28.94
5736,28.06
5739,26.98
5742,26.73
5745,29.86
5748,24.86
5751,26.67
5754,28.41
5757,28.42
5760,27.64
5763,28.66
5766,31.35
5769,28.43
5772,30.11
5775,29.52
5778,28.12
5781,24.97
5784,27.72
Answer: -0.89 AA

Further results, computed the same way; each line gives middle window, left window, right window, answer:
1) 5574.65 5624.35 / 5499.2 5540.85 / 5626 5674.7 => 0.1 AA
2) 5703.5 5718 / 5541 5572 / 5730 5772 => 0.6 AA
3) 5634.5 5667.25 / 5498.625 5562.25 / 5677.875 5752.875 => 0.4 AA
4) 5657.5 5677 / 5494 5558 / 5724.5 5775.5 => 1.4 AA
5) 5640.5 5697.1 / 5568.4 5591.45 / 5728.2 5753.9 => 2.3 AA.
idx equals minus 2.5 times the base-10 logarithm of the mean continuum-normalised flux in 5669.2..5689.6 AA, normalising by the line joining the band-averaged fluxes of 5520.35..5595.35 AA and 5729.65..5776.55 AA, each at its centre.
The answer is 0.06 mag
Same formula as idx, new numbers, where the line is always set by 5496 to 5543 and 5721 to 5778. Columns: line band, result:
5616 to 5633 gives 0.07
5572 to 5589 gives -0.05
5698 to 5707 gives 0.04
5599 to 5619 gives 0.08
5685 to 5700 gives 0.01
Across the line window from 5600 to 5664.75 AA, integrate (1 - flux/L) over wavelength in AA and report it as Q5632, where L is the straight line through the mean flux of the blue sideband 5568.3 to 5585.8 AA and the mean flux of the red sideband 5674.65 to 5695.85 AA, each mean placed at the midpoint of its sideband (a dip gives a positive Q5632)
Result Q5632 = 3.2 AA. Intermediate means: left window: 28.8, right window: 27.7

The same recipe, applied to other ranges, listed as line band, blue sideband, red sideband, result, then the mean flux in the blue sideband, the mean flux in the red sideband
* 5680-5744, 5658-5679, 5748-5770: -1.1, 26.3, 28.3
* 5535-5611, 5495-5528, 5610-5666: -1.4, 27.8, 26.9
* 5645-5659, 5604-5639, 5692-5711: -0.3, 26.7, 27.4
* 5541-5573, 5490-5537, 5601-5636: -0.4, 27.7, 26.5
